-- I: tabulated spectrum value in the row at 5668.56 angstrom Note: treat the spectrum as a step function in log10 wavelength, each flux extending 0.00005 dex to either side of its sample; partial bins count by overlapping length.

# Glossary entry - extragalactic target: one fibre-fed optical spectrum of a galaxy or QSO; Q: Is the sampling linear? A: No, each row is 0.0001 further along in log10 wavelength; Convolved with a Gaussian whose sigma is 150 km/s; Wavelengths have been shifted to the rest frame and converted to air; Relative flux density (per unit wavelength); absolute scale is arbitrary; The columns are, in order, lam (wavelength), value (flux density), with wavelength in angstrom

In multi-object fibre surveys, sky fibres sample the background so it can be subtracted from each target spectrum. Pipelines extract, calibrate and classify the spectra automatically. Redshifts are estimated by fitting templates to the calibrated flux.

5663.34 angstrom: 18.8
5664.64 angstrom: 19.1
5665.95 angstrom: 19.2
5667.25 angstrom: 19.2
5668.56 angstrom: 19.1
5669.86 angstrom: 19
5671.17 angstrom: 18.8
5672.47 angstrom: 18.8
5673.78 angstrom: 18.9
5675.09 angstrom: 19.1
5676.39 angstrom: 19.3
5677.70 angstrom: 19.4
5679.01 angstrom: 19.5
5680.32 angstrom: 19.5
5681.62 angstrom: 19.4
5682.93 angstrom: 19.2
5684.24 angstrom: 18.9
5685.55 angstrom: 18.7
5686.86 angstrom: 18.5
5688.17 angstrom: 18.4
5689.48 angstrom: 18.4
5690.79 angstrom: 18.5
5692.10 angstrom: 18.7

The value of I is 19.1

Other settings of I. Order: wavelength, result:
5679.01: 19.5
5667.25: 19.2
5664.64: 19.1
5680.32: 19.5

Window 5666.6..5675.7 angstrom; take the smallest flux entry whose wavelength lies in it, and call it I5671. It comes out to 18.8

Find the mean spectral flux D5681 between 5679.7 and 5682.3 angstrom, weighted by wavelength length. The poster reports 19.5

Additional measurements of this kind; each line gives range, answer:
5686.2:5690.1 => 18.4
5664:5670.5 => 19.1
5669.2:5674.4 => 18.9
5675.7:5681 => 19.4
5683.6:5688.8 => 18.6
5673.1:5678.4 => 19.2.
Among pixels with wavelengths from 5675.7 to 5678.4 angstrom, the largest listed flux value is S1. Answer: 19.4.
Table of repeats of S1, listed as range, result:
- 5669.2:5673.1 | 19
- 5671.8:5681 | 19.5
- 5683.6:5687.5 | 18.9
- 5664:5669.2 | 19.2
